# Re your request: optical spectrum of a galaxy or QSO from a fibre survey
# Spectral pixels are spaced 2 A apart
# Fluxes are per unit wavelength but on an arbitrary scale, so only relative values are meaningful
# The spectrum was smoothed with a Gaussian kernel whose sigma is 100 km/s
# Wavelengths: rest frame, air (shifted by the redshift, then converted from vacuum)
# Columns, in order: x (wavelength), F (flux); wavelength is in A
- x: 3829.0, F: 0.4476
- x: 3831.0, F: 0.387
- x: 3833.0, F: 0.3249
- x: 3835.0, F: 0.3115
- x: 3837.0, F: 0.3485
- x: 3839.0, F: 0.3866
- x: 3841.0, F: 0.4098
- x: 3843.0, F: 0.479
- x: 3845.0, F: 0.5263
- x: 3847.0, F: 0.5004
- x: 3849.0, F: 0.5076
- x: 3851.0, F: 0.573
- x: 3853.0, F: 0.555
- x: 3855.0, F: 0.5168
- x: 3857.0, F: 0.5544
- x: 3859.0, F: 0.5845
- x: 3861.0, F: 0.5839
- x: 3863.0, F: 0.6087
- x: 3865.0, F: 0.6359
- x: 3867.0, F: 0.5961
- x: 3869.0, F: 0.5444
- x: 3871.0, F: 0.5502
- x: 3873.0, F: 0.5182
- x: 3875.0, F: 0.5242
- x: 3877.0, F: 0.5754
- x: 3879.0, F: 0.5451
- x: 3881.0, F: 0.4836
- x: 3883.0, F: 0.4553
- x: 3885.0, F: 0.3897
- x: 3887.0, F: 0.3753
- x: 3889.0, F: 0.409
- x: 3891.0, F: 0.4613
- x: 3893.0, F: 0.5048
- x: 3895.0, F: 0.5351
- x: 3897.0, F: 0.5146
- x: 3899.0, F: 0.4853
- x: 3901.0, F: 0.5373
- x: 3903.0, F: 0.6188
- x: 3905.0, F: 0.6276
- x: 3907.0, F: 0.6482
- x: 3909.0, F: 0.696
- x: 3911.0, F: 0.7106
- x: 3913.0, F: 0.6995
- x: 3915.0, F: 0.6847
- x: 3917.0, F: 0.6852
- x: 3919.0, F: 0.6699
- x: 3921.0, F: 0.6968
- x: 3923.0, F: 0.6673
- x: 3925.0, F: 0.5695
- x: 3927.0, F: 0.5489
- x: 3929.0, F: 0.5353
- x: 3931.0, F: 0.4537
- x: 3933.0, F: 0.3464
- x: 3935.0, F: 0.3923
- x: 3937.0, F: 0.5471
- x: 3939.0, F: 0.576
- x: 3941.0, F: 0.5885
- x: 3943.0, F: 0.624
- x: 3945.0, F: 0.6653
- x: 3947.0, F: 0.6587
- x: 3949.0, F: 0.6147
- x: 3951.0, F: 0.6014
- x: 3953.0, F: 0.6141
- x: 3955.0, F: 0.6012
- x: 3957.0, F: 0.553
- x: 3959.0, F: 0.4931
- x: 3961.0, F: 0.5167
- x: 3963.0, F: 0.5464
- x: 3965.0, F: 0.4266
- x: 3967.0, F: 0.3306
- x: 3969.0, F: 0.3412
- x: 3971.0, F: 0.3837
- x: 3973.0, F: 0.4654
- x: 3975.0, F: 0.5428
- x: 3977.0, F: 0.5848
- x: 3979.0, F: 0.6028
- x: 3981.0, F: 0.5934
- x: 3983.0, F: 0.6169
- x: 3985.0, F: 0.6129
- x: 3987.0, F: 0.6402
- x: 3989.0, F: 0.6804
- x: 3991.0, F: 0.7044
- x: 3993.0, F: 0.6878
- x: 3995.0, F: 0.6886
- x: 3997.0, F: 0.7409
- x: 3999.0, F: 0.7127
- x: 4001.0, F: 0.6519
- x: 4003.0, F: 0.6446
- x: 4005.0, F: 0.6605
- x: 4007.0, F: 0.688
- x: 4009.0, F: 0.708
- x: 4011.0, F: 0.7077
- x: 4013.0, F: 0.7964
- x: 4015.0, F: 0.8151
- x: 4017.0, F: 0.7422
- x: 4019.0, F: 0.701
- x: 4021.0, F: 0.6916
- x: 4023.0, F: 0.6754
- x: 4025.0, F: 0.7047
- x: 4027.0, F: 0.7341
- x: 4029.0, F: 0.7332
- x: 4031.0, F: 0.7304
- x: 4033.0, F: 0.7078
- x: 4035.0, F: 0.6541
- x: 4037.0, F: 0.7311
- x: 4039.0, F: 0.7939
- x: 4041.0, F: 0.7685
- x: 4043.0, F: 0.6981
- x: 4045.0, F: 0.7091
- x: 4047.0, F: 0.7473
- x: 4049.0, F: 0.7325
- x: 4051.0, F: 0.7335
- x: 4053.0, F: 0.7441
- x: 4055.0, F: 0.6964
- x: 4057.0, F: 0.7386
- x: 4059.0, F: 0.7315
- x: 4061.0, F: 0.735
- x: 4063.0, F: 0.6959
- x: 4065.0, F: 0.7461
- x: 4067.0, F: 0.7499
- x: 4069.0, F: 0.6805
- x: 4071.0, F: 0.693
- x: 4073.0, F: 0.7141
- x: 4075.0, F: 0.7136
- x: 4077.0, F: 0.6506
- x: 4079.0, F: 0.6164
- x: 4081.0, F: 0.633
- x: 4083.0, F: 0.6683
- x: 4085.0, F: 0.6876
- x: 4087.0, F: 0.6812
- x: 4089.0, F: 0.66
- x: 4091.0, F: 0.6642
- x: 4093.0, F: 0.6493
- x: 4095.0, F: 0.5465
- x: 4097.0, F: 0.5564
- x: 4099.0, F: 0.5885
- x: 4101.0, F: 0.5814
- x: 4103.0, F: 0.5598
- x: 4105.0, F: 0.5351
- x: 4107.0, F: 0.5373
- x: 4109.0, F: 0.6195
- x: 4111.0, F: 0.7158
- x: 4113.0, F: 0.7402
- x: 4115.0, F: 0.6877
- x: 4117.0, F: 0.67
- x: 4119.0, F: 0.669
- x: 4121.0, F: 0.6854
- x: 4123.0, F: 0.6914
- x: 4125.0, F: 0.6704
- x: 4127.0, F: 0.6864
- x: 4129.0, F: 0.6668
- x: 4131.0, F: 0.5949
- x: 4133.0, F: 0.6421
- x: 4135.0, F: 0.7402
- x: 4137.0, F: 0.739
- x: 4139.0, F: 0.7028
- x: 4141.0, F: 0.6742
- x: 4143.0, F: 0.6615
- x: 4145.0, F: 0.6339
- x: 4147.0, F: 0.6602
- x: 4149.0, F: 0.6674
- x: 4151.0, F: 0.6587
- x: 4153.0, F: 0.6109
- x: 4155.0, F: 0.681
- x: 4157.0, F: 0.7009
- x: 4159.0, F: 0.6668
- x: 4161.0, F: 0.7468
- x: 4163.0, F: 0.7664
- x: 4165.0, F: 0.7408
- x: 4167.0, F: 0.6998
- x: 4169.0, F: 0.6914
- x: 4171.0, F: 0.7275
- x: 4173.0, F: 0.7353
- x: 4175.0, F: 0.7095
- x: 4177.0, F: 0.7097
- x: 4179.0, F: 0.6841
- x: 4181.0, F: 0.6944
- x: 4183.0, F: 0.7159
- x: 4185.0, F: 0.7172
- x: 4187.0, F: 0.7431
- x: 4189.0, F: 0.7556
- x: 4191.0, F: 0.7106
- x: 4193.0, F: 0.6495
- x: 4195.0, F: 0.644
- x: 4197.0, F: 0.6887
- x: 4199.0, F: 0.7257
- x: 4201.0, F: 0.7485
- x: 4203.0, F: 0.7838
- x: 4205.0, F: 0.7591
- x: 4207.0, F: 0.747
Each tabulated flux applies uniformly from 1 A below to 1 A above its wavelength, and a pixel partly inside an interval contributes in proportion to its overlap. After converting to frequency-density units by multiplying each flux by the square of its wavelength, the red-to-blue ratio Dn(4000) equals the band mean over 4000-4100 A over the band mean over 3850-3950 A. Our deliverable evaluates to 1.3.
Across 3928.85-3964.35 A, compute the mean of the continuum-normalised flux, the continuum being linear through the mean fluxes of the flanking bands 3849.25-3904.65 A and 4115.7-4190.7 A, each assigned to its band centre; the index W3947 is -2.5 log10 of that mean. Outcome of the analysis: 0.04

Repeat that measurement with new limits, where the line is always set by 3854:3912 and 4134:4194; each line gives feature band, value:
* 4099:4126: 0.05 mag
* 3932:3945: 0.10 mag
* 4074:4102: 0.04 mag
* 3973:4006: -0.07 mag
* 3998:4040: -0.15 mag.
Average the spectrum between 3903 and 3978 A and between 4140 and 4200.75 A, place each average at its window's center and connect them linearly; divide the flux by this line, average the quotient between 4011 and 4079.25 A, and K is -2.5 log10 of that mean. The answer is -0.16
